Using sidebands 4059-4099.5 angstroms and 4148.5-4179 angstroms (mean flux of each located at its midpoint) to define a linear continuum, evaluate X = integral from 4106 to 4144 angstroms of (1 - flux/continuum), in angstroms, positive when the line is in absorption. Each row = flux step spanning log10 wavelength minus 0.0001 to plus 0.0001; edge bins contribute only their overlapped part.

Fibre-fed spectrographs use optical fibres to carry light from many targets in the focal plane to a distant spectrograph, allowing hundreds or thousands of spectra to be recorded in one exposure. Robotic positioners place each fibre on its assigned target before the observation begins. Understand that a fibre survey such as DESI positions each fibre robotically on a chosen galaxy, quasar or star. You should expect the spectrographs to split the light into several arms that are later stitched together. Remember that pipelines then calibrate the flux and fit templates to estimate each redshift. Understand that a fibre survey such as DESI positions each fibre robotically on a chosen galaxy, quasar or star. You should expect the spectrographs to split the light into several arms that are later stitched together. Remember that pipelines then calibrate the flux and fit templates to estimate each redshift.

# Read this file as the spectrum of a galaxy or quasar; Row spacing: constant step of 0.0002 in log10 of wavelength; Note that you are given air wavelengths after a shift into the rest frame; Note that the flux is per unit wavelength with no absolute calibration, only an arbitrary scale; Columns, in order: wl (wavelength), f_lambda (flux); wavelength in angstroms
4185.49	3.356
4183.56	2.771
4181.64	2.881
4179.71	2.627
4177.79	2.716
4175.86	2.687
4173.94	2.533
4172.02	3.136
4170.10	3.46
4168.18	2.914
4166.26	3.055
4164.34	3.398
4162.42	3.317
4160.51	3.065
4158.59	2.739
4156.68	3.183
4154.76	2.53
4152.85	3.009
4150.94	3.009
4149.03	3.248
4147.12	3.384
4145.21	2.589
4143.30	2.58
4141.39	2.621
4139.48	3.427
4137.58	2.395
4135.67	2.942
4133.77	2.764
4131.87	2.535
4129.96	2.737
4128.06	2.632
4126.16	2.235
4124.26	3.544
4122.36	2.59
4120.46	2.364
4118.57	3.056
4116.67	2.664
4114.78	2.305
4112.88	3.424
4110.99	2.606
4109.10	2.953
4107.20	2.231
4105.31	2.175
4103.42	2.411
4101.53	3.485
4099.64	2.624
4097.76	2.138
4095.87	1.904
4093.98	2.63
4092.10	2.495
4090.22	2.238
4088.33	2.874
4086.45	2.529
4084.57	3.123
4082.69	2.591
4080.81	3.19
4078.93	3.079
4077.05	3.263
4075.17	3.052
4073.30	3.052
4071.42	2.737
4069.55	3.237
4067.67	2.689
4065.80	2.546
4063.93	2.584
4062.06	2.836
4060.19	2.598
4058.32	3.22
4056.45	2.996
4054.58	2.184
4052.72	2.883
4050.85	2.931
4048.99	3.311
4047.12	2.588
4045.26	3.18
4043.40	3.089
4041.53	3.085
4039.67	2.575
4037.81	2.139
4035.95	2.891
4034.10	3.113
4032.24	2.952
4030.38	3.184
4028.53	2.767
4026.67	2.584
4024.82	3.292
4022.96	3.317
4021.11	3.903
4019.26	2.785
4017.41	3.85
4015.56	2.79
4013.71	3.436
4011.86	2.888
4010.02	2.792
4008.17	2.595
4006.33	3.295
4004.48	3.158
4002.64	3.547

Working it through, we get 1.9 angstroms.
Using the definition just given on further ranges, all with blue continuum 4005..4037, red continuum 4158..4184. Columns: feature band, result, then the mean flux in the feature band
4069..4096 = 1.9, 2.82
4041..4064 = 1.2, 2.89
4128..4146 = 1.5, 2.73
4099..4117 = 1.9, 2.69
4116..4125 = 0.5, 2.83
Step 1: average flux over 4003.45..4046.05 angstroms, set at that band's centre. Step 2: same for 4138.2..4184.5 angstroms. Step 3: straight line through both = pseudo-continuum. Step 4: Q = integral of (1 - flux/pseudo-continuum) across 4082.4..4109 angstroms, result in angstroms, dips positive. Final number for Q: 4.0 angstroms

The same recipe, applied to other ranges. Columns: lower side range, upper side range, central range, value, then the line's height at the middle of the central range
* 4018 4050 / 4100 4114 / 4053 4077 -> 0.5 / 2.89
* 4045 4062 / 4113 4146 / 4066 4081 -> -1.0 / 2.83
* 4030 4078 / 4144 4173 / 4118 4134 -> 1.6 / 3.01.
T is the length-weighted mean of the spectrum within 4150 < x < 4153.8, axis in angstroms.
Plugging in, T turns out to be 3.01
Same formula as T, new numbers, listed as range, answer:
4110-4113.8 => 3.02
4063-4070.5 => 2.77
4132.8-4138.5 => 2.7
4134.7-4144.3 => 2.79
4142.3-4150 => 2.95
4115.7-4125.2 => 2.84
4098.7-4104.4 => 2.84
